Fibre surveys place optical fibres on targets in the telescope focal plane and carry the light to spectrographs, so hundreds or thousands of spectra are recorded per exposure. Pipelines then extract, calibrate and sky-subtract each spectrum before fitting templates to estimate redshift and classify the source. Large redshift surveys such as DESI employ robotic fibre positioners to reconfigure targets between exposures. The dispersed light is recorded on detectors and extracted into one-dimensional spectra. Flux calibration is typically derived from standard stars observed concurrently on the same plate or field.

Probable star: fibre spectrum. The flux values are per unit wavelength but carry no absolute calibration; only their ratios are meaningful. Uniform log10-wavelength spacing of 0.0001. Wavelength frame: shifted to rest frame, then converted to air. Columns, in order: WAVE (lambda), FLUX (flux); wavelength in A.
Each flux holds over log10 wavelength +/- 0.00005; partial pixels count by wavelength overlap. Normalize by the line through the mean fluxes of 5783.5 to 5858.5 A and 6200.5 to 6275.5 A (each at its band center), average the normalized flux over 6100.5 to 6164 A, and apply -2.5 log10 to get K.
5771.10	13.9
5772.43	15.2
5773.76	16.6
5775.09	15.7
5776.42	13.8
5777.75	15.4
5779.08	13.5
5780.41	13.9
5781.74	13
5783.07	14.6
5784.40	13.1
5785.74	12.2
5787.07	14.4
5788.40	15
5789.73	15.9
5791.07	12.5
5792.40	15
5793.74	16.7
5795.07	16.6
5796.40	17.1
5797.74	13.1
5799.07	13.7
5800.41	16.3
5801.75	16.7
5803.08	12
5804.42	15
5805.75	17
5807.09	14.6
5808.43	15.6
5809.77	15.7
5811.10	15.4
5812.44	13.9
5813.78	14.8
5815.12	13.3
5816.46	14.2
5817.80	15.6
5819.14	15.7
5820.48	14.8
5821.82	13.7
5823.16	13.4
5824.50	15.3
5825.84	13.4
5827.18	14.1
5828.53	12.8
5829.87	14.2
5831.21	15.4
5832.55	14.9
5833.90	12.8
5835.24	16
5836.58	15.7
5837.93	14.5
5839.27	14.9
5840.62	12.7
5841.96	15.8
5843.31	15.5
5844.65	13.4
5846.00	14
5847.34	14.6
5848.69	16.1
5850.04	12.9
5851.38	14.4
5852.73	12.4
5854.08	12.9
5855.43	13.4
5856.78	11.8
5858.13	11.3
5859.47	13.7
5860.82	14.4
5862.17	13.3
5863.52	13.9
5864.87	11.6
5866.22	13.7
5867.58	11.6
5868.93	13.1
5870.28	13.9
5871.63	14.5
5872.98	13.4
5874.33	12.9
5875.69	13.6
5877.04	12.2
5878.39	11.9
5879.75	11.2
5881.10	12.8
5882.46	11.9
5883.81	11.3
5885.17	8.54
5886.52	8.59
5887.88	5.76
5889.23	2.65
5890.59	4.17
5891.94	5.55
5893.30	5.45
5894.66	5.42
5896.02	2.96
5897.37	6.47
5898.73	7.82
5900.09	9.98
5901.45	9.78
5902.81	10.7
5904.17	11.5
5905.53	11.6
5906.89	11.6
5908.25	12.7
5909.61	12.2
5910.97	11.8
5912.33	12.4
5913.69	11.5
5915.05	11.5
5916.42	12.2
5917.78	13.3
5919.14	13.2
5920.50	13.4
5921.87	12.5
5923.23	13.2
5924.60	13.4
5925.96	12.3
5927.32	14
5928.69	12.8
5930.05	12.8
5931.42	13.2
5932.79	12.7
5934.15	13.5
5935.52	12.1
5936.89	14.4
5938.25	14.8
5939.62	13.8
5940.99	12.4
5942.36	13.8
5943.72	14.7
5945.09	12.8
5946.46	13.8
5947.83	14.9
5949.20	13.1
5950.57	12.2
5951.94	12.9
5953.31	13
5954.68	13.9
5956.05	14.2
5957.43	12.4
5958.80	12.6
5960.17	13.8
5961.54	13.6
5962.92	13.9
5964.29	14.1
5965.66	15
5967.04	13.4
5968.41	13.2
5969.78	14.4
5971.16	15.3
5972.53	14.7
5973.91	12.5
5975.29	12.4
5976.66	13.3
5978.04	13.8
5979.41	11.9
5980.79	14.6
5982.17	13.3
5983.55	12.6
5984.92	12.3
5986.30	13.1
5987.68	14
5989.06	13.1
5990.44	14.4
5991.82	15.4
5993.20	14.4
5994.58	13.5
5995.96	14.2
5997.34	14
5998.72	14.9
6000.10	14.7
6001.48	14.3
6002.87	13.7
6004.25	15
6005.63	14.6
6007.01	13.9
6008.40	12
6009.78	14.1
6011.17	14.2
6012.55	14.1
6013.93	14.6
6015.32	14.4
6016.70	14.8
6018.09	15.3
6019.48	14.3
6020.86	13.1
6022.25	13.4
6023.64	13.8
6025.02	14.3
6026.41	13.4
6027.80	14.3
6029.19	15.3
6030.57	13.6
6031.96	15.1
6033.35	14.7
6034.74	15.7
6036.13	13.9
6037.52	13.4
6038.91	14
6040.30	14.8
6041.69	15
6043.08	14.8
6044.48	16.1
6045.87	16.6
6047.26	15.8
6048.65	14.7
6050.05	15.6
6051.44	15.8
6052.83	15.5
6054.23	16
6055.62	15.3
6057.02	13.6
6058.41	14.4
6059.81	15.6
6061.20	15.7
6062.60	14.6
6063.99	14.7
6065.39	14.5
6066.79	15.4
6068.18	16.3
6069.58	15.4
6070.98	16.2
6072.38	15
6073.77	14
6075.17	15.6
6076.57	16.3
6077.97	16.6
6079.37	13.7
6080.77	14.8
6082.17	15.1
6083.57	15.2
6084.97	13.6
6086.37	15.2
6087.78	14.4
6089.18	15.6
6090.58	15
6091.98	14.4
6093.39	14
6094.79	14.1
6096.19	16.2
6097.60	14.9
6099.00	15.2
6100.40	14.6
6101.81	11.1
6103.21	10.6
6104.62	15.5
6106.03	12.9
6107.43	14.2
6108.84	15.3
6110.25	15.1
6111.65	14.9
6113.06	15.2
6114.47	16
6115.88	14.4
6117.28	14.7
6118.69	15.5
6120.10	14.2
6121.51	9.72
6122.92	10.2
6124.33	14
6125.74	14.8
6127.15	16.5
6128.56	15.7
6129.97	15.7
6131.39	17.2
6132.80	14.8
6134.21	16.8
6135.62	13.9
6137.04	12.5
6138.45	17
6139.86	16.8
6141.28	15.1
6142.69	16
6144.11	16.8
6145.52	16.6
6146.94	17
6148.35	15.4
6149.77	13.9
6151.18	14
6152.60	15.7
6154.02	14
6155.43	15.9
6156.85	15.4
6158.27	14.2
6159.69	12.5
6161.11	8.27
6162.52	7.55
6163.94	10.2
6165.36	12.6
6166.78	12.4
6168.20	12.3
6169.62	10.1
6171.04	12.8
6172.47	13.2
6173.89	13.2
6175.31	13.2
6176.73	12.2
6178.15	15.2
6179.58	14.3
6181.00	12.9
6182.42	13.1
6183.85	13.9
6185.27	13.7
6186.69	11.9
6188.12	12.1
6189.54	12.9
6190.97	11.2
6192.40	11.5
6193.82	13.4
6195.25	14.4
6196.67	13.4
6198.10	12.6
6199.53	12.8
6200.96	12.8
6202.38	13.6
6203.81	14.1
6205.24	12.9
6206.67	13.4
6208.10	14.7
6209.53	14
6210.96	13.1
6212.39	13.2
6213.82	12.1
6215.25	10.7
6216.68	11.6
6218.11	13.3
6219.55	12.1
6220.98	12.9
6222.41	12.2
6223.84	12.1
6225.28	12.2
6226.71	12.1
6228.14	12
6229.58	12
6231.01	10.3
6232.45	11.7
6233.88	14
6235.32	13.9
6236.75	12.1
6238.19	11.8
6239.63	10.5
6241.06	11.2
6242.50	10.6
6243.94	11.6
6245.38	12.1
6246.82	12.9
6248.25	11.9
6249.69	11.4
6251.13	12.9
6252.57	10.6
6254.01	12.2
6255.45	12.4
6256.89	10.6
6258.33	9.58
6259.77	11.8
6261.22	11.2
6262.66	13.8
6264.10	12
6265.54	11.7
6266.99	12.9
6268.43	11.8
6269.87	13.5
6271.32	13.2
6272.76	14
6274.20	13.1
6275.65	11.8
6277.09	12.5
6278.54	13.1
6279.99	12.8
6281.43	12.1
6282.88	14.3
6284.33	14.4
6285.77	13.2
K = -0.12 mag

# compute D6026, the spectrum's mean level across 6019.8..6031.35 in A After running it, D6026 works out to 13.9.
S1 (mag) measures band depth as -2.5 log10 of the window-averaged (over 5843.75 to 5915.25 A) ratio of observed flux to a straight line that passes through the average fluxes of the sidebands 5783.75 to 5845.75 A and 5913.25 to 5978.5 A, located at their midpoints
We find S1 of 0.25 mag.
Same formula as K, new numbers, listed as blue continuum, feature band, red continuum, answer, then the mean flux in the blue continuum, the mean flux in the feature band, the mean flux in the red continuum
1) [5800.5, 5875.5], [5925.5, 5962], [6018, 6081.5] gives 0.09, 14.1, 13.4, 14.9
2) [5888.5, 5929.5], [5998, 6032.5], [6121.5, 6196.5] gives -0.21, 10.3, 14.2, 13.7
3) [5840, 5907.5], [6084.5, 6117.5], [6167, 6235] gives -0.18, 11.3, 14.5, 12.8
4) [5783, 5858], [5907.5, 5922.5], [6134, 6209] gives 0.15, 14.5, 12.4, 13.5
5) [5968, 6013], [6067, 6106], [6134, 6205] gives -0.08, 13.8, 14.7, 13.5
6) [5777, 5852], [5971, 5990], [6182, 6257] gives 0.03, 14.6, 13.3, 12.4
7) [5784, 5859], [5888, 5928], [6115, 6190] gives 0.37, 14.4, 10.1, 13.9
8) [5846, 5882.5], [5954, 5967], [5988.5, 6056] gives 0.02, 13.1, 13.7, 14.5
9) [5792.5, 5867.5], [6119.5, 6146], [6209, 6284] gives -0.17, 14.4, 15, 12.2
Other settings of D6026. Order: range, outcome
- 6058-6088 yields 15.1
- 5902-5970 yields 13.1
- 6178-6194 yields 12.9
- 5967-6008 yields 13.8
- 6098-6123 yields 14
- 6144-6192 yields 13.2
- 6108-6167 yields 14.4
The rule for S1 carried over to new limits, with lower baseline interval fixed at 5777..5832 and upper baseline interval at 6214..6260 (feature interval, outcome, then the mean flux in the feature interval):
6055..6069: -0.16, 15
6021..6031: -0.06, 14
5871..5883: 0.12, 12.7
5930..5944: 0.02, 13.5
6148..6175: -0.04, 12.8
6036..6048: -0.15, 15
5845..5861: 0.07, 13.5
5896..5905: 0.49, 8.92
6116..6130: -0.12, 14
